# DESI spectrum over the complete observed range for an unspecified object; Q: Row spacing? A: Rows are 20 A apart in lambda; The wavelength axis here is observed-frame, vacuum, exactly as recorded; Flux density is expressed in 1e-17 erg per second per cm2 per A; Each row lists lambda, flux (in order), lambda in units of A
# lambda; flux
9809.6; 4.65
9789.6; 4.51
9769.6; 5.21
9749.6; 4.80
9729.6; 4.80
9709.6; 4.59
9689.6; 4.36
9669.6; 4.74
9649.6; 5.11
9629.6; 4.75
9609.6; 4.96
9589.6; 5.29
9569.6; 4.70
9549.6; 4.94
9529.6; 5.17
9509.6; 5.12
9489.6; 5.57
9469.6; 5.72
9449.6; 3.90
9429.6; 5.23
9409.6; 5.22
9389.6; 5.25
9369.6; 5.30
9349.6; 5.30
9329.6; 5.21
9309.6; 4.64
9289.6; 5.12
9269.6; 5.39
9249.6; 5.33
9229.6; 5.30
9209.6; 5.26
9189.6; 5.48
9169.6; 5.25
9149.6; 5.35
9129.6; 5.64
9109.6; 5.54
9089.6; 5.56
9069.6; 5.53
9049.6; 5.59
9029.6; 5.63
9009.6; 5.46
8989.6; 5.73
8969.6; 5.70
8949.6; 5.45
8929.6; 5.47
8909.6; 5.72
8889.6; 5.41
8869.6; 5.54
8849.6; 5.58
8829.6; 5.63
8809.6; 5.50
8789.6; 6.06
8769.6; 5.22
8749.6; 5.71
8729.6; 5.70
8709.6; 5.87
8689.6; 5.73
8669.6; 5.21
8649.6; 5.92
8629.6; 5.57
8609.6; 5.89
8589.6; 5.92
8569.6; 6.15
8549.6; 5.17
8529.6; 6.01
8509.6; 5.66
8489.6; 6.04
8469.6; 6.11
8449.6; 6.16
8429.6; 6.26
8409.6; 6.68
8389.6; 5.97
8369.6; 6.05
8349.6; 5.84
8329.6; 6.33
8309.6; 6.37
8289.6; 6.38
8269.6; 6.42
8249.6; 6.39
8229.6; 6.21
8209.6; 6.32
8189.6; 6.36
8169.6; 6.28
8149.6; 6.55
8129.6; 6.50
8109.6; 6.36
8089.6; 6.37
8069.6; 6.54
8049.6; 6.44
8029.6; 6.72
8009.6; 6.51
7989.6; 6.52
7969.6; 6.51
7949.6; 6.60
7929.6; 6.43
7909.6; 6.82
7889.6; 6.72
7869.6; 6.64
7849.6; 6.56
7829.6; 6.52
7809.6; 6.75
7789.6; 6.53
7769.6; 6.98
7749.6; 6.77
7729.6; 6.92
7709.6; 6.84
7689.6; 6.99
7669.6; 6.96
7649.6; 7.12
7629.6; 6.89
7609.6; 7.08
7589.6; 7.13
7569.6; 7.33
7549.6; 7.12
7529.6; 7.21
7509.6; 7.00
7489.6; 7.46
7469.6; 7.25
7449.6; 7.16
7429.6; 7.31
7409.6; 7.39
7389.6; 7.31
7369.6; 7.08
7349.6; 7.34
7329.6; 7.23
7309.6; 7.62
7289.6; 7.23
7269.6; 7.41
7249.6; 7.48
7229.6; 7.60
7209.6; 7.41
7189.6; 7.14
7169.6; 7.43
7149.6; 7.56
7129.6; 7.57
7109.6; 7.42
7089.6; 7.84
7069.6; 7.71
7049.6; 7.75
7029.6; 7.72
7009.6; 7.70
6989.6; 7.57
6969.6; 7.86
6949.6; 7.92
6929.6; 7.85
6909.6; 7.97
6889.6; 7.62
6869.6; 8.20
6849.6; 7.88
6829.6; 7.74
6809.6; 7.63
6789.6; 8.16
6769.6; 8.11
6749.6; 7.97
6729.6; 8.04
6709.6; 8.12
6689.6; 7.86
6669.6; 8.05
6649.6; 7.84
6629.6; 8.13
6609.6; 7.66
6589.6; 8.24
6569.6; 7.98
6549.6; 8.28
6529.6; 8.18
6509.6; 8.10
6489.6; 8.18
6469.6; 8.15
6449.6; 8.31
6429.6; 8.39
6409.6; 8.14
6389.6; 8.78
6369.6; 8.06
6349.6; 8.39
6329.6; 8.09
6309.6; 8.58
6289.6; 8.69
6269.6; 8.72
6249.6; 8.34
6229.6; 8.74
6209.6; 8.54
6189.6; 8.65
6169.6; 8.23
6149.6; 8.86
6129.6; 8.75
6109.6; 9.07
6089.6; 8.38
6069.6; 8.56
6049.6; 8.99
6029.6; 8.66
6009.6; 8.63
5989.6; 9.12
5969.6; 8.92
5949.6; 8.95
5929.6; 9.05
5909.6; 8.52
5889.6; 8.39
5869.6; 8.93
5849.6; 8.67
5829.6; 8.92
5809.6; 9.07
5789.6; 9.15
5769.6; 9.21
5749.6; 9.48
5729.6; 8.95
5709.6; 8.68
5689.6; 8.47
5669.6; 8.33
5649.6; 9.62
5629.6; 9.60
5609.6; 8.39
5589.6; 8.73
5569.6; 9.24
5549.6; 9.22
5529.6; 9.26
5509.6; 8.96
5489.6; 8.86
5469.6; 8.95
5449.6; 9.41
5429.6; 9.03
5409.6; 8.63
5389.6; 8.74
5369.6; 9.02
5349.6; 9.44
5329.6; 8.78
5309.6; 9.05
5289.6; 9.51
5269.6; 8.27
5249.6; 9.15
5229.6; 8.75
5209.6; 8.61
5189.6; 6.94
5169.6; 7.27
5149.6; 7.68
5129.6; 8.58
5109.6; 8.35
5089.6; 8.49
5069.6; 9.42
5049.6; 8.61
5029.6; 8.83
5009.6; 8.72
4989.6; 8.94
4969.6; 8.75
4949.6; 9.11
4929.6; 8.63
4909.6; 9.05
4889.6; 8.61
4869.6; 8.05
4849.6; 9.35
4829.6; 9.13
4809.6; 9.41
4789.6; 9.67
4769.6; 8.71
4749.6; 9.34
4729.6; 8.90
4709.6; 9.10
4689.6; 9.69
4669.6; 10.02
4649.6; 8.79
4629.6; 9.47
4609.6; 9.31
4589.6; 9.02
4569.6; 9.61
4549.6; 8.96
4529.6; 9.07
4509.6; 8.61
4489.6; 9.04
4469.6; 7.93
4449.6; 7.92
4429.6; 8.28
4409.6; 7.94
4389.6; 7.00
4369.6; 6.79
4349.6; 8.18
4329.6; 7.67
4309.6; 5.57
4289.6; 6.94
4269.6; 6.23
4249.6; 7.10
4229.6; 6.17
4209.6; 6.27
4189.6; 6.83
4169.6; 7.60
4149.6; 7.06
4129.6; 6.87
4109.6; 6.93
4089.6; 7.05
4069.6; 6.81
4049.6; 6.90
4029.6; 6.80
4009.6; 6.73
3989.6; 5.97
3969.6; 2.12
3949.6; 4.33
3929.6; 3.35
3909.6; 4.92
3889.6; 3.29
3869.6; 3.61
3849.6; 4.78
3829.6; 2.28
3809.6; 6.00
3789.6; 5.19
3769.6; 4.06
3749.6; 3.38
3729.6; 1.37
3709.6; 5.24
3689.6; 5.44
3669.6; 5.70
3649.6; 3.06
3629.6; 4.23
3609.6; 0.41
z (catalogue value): 0.001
